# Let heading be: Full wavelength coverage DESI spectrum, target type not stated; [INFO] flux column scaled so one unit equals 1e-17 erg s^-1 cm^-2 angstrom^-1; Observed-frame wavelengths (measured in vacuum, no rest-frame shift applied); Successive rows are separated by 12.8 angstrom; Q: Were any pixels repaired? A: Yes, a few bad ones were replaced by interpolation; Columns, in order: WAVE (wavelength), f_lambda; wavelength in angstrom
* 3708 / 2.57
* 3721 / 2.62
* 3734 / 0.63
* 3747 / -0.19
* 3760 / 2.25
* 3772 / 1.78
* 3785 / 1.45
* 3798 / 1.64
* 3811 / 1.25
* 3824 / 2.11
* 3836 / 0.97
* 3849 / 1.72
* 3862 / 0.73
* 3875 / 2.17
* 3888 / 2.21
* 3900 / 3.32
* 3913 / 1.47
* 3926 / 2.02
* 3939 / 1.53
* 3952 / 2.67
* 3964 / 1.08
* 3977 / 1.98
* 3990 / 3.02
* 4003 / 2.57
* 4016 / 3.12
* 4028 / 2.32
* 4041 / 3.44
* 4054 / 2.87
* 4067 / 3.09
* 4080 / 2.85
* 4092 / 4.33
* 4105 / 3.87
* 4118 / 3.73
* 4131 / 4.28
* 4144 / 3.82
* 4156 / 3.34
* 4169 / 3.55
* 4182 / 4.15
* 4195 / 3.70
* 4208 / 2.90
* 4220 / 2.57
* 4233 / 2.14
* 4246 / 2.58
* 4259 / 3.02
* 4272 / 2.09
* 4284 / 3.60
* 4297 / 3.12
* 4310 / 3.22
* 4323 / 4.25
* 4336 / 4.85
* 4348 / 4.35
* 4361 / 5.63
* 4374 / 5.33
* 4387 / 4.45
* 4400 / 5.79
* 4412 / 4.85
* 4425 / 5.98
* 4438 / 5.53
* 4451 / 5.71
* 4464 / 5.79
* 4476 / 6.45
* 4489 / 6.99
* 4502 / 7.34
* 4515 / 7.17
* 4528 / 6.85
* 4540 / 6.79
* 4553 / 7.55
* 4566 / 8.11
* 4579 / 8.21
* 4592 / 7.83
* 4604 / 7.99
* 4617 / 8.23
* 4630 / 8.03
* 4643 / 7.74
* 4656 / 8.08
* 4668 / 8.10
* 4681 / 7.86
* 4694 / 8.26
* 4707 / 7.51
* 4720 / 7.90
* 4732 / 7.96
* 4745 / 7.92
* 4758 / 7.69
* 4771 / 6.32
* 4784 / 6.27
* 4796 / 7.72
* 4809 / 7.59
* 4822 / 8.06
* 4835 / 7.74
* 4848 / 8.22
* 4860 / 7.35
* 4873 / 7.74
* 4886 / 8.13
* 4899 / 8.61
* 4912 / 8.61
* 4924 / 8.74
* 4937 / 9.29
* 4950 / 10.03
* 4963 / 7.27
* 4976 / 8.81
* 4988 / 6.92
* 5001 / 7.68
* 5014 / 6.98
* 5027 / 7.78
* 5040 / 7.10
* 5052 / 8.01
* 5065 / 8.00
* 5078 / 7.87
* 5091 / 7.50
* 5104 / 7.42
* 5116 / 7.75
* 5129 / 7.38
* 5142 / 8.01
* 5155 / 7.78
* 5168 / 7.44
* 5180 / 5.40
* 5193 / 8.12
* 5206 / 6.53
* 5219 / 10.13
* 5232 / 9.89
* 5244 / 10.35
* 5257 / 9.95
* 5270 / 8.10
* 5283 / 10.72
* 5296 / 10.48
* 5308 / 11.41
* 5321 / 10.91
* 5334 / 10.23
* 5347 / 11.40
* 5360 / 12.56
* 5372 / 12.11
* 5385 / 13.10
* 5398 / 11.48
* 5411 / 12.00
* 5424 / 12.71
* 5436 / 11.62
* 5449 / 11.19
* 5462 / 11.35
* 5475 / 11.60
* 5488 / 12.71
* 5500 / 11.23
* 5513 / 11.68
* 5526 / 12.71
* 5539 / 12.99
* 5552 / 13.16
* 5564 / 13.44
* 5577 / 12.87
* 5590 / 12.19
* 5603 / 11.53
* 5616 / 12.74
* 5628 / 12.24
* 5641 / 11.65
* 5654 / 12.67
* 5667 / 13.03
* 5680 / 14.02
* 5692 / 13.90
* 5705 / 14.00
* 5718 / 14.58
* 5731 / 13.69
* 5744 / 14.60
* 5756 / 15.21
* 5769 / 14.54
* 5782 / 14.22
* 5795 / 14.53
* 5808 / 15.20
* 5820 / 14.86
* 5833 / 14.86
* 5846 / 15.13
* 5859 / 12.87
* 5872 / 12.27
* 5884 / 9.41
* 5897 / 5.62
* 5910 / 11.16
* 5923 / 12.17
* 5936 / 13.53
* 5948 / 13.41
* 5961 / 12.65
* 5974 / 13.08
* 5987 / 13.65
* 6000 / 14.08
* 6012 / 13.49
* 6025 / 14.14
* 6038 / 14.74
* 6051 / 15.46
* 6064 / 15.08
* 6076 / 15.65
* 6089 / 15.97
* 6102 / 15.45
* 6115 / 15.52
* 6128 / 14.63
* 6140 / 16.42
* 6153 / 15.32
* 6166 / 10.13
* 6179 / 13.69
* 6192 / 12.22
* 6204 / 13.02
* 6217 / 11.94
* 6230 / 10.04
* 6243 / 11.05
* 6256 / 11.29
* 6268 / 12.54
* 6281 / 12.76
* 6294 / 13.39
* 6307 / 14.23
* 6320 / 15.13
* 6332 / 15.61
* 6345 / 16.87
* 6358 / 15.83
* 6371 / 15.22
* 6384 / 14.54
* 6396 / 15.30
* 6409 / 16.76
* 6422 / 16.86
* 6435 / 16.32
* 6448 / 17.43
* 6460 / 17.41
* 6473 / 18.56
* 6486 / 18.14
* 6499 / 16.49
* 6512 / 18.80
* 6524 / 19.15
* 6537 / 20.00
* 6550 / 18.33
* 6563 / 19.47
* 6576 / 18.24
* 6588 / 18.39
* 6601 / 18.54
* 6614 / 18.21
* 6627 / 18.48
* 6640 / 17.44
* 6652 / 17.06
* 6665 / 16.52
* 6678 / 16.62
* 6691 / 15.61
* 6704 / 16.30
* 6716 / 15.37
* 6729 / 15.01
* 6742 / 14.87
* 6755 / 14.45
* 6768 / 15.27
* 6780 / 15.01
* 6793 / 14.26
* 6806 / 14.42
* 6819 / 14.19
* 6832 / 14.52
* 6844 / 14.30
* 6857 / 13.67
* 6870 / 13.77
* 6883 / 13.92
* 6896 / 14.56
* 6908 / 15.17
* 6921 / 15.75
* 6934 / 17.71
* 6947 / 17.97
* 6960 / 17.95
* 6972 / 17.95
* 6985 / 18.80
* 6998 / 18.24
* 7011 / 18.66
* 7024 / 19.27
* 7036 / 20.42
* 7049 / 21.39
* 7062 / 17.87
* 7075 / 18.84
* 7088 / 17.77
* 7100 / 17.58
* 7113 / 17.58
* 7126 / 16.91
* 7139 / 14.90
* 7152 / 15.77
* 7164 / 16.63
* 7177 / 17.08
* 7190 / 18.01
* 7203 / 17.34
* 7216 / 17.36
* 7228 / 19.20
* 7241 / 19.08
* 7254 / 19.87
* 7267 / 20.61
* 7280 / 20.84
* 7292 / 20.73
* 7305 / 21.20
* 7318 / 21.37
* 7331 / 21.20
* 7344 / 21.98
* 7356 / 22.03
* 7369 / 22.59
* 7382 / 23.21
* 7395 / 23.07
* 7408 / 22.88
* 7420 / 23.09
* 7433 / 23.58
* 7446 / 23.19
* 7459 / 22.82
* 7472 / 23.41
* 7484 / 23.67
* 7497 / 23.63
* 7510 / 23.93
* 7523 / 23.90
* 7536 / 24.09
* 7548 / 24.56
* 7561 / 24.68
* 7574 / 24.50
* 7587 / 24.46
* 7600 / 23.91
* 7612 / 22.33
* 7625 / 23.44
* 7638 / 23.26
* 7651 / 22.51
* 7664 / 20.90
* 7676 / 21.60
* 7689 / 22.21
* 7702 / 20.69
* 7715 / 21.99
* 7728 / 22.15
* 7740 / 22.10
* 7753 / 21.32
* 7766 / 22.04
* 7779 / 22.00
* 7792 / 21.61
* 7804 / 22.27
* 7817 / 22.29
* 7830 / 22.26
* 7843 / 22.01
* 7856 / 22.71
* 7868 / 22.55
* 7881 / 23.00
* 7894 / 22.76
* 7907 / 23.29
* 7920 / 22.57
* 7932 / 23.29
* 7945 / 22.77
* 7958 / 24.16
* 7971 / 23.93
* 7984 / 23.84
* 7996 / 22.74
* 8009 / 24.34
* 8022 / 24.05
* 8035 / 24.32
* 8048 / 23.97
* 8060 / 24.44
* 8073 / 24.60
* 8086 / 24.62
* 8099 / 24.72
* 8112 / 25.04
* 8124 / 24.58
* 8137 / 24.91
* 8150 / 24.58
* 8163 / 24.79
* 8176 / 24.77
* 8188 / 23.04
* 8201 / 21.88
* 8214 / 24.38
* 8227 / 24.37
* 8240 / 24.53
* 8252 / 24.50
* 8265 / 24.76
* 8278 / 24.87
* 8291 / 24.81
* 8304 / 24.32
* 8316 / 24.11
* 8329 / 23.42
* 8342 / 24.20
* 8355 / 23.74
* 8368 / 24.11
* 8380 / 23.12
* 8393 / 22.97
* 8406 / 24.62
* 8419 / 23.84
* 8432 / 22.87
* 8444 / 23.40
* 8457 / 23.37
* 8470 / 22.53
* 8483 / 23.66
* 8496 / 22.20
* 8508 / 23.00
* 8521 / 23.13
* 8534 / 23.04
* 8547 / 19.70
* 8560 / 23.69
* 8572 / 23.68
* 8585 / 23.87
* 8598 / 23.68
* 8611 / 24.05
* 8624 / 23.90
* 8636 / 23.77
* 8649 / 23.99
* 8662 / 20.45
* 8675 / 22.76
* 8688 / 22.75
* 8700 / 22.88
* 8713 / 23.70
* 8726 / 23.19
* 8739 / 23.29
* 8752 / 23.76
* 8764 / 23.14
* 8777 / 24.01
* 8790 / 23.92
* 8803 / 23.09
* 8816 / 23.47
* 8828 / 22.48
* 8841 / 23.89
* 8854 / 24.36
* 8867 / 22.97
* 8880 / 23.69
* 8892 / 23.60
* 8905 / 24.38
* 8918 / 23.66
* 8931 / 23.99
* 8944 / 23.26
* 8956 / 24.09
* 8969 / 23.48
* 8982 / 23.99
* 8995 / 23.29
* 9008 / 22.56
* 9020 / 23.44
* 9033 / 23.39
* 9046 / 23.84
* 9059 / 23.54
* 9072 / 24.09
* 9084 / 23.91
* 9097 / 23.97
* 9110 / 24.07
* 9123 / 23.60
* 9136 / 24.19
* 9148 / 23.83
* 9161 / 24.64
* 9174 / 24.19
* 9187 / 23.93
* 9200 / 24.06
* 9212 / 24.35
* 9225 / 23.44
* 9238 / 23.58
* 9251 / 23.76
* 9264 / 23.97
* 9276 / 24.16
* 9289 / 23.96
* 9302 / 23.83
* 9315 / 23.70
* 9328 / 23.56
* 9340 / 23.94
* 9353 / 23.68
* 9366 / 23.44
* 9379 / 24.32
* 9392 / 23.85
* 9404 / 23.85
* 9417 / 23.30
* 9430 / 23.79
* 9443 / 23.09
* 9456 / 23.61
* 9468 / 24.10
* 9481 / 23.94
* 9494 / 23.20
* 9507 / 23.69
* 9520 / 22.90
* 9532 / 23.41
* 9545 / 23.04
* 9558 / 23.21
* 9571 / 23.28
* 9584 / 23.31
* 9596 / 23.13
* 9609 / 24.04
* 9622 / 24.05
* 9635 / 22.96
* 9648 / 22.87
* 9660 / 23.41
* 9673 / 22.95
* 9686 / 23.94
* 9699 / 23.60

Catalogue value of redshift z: 0.000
